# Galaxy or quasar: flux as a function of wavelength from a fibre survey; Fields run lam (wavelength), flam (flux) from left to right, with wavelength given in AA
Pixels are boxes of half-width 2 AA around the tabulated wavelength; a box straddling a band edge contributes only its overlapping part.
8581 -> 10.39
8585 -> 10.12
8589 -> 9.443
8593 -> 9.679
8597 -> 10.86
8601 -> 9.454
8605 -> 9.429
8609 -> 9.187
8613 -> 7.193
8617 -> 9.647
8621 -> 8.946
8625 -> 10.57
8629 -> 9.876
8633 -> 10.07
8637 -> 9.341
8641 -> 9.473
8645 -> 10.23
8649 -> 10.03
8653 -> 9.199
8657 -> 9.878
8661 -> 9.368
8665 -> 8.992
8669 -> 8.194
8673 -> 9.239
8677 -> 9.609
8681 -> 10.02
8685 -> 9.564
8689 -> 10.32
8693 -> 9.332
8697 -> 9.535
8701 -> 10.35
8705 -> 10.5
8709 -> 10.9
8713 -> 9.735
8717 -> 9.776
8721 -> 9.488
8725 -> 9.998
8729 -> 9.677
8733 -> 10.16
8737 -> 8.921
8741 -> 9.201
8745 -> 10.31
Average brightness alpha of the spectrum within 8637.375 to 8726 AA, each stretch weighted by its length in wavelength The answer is 9.7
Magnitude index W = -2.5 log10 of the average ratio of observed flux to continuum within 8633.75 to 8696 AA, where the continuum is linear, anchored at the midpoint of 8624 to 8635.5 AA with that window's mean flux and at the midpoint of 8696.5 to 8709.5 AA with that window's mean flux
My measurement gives 0.08 mag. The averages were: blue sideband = 10.1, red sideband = 10.3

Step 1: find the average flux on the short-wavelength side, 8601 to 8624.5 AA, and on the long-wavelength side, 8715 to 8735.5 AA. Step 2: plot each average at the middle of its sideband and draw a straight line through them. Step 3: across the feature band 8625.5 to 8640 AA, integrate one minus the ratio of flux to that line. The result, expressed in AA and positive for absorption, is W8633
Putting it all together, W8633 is -1.04 AA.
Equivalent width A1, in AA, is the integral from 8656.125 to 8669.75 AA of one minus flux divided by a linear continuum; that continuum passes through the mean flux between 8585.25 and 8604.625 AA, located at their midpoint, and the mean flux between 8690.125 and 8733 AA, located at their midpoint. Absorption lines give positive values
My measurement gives 1.1 AA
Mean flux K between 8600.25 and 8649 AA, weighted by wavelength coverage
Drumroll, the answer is 9.48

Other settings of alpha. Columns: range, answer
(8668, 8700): 9.54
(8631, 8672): 9.47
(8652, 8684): 9.32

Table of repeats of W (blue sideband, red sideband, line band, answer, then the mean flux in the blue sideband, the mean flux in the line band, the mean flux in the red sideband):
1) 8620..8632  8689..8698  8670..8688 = 0.01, 9.89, 9.57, 9.62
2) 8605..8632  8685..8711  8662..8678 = 0.10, 9.28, 8.99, 10.1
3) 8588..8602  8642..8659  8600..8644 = 0.05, 9.92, 9.4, 9.81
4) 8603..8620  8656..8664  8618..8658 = -0.06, 8.87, 9.76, 9.51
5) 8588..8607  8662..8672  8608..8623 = 0.10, 9.79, 8.71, 8.74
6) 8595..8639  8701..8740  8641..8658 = -0.02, 9.51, 9.79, 9.91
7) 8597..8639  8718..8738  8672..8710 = -0.04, 9.44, 9.93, 9.69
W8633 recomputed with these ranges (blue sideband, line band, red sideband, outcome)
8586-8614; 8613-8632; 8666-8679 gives -0.4 AA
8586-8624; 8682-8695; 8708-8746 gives -0.2 AA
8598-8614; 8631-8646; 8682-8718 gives -0.6 AA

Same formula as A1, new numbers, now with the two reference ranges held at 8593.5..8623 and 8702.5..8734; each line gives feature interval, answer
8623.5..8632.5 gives -0.7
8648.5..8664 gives 0.1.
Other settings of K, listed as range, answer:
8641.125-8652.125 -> 9.92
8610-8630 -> 9.21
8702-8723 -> 10.1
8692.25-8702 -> 9.73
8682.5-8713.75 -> 10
